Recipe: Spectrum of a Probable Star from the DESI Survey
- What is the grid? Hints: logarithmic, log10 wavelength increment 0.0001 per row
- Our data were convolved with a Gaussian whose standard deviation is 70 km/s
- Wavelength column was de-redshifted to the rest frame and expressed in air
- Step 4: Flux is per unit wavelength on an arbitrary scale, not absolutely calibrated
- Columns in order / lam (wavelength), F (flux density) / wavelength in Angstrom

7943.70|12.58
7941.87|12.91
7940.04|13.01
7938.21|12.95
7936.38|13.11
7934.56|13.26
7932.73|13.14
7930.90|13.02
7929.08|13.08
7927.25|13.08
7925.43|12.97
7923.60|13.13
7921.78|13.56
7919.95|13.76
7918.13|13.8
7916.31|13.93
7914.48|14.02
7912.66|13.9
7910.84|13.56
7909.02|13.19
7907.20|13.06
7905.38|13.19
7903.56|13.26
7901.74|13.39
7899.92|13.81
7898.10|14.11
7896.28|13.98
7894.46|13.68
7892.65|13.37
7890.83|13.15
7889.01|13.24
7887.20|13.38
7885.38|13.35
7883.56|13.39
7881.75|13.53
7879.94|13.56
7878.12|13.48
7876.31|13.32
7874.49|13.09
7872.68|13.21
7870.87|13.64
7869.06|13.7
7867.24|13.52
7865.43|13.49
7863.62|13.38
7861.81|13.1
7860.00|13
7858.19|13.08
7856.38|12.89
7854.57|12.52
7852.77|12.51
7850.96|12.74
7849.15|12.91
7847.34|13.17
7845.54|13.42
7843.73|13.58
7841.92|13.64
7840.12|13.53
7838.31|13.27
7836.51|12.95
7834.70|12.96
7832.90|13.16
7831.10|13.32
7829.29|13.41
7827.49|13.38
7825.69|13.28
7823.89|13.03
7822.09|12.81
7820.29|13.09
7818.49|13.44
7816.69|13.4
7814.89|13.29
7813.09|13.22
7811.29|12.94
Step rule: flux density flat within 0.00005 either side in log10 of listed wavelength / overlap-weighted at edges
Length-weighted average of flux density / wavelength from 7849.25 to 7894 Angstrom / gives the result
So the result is 13.2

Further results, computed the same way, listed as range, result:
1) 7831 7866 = 13.1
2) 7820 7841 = 13.2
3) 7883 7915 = 13.5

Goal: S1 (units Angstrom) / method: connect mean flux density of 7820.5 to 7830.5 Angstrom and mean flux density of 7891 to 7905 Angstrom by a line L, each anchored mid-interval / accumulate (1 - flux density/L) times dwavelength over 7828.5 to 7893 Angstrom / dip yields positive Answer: 0.7 Angstrom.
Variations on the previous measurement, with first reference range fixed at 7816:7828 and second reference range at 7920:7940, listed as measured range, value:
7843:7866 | 0.2 Angstrom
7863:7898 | -0.8 Angstrom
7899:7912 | -0.2 Angstrom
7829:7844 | -0.1 Angstrom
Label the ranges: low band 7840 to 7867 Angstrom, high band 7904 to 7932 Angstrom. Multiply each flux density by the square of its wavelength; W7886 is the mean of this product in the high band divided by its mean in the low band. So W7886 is 1.04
